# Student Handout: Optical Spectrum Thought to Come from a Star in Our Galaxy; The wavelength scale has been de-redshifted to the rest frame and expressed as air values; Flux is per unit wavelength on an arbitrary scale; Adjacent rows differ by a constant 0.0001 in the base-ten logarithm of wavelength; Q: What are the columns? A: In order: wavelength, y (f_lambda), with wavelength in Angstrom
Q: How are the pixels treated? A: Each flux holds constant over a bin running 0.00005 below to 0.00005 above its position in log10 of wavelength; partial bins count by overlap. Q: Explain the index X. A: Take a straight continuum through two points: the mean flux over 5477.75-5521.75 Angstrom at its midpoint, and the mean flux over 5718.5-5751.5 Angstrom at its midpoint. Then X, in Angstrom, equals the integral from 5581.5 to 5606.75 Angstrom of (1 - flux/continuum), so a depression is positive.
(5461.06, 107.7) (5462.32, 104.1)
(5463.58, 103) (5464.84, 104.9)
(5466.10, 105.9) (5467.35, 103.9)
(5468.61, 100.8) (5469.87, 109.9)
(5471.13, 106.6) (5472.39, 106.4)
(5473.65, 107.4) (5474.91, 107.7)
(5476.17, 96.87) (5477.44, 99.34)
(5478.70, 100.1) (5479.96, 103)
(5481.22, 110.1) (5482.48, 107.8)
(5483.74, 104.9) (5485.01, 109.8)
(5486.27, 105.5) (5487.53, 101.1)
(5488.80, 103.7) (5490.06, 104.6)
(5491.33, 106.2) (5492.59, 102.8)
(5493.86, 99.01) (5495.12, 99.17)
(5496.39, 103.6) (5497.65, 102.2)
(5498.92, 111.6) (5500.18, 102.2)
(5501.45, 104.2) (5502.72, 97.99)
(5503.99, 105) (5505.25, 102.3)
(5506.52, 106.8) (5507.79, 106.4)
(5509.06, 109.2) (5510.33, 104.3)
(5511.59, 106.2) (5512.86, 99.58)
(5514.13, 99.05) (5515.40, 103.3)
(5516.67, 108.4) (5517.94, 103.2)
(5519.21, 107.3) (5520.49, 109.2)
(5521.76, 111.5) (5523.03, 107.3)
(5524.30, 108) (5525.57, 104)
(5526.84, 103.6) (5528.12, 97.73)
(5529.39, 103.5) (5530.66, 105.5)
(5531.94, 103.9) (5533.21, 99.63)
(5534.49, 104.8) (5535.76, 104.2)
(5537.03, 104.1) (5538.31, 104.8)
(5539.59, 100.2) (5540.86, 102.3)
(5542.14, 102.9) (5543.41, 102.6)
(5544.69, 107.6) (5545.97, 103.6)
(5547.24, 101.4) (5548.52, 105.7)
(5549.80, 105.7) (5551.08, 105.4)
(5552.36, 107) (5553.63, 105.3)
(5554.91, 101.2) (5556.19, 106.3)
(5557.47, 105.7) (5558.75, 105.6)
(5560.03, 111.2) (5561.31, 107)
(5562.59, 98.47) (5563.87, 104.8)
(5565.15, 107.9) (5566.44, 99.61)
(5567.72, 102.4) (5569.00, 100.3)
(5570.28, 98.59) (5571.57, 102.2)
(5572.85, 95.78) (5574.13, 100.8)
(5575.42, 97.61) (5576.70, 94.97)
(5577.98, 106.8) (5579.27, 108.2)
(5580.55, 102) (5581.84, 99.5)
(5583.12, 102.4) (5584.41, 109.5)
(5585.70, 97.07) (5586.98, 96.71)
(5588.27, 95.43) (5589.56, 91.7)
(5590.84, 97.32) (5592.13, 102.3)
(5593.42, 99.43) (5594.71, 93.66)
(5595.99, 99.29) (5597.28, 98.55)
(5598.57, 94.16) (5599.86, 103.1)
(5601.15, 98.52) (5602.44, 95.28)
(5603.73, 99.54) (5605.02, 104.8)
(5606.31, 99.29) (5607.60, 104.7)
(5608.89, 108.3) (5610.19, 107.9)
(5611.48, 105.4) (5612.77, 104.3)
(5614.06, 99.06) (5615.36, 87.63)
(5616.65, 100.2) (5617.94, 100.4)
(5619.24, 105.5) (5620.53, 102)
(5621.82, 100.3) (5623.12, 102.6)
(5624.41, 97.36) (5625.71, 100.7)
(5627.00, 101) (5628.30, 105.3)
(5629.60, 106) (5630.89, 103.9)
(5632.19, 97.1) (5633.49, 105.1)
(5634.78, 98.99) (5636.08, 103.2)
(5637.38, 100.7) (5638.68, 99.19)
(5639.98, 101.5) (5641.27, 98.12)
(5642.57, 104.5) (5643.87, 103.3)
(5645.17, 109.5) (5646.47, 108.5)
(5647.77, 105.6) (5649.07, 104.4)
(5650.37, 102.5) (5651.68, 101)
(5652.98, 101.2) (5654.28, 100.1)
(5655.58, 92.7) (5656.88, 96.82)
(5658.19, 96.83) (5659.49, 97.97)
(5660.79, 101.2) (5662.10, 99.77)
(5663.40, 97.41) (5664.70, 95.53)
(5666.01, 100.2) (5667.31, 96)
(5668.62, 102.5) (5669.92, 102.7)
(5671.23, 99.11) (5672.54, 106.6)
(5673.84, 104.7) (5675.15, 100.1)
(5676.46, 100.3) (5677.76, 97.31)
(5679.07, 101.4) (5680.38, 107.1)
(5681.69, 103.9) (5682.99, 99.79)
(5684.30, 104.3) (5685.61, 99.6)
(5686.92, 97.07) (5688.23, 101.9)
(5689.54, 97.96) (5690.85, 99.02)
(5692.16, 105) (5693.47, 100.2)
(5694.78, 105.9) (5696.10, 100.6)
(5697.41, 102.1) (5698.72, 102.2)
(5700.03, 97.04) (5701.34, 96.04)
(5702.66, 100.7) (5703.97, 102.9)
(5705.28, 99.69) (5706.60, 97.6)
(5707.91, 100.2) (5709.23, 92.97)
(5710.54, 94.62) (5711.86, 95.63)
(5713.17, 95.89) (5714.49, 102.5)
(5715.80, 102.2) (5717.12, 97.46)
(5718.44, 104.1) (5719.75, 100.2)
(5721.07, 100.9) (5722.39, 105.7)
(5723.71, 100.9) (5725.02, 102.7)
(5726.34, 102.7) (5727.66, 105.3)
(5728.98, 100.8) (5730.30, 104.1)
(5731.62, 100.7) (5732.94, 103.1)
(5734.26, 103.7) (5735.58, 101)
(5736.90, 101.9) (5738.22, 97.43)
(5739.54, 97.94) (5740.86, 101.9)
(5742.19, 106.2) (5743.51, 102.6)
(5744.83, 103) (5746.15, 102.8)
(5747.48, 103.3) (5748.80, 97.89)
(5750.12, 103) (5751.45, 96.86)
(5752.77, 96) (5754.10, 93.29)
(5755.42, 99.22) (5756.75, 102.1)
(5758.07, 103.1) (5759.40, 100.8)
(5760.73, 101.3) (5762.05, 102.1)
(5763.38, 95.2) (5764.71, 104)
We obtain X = 1.1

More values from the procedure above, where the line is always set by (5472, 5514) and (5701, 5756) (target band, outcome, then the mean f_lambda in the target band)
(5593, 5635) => 0.5 Angstrom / 101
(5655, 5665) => 0.4 Angstrom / 97.4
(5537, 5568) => -0.4 Angstrom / 104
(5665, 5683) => 0.0 Angstrom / 101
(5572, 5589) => 0.4 Angstrom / 100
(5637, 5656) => -0.1 Angstrom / 102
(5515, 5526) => -0.4 Angstrom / 107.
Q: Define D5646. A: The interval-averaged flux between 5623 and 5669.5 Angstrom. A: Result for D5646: 101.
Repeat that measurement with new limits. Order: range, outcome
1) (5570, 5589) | 100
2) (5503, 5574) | 104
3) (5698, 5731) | 100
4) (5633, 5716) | 101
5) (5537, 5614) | 102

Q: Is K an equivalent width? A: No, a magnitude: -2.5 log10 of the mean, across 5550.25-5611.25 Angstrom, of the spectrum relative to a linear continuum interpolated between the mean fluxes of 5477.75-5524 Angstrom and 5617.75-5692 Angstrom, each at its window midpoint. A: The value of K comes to 0.01 mag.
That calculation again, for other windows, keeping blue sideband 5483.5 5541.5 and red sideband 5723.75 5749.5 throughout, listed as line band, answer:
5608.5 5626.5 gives 0.02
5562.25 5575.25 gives 0.03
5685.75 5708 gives 0.02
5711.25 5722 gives 0.02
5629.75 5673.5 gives 0.02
